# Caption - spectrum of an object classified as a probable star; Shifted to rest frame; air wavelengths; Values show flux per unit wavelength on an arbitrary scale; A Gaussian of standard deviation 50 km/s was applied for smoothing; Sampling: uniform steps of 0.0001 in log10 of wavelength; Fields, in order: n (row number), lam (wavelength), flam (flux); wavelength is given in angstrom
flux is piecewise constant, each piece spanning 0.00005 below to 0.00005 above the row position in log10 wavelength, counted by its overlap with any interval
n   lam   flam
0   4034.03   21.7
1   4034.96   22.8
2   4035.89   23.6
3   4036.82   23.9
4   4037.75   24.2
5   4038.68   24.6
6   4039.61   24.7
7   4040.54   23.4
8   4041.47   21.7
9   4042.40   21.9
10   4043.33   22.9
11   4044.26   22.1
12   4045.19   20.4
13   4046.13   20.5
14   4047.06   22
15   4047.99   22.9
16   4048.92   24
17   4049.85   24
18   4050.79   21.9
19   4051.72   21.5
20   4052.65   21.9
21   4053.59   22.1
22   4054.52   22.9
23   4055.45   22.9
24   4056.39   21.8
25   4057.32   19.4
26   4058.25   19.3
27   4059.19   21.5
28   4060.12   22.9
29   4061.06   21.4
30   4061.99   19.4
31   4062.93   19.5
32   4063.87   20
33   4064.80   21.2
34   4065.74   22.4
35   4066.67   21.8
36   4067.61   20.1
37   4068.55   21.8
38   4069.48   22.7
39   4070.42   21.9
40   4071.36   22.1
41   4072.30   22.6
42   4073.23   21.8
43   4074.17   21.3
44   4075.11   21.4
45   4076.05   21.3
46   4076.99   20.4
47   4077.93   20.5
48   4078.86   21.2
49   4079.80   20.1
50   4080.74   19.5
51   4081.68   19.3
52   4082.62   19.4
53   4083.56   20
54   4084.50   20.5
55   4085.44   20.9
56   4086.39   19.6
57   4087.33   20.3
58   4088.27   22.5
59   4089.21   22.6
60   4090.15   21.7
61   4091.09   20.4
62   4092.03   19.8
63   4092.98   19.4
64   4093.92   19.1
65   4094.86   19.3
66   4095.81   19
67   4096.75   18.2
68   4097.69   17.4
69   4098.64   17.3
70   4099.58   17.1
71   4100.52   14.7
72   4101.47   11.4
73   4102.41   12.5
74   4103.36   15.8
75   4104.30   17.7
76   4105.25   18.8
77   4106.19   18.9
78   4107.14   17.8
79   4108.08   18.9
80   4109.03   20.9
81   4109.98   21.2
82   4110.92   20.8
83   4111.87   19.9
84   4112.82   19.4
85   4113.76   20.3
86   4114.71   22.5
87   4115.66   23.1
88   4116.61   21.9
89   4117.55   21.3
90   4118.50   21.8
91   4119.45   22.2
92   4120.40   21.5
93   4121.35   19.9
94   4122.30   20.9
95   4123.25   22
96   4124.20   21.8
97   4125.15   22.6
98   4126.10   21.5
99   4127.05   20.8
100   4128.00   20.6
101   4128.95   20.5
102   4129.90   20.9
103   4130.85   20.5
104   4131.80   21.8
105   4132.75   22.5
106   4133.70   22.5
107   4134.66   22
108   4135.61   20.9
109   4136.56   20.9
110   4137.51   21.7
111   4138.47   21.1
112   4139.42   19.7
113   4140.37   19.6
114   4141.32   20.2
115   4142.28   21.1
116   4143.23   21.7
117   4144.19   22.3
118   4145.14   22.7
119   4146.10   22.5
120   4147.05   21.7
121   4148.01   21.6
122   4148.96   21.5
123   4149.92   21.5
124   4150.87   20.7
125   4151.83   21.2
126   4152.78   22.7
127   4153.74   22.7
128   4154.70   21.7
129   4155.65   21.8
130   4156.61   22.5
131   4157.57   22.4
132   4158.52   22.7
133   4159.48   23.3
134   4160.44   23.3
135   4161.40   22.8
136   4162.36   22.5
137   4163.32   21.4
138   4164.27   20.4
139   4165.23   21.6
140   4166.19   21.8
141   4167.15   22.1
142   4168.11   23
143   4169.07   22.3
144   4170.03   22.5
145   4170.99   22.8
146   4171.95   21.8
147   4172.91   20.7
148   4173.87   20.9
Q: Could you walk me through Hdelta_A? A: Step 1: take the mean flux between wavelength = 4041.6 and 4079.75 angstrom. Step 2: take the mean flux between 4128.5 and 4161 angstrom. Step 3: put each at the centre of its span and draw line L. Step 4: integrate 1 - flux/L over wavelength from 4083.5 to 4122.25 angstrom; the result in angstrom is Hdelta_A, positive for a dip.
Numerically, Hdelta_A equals 3.8 angstrom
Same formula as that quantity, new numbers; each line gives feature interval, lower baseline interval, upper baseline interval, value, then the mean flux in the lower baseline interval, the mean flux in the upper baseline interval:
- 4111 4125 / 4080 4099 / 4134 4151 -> -0.5 angstrom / 19.8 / 21.3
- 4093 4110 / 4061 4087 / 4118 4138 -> 2.9 angstrom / 20.8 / 21.4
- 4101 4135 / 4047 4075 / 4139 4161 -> 2.3 angstrom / 21.7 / 21.8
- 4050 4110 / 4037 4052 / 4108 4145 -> 5.4 angstrom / 22.7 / 21.2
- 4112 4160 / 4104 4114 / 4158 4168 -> -1.5 angstrom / 19.5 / 22.2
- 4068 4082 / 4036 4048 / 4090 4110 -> -0.8 angstrom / 22.7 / 17.9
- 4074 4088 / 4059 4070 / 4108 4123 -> 0.5 angstrom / 21.2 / 21.1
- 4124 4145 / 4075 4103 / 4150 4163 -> 0.0 angstrom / 19.2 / 22.3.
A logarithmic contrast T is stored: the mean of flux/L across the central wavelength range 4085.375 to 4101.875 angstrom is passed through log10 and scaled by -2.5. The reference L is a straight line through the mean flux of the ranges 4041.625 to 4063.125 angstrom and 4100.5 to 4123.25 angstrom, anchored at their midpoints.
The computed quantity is 0.072 mag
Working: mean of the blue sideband 21.7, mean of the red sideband 19.5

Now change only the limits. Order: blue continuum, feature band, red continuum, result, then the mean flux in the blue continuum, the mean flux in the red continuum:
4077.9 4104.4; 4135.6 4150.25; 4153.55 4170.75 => 0.00 mag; 18.9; 22.3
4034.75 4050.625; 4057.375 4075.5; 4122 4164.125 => 0.07 mag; 22.9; 21.7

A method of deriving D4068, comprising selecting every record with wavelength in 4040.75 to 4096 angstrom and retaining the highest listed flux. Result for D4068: 24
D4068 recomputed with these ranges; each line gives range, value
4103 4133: 23.1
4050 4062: 22.9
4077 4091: 22.6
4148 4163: 23.3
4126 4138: 22.5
